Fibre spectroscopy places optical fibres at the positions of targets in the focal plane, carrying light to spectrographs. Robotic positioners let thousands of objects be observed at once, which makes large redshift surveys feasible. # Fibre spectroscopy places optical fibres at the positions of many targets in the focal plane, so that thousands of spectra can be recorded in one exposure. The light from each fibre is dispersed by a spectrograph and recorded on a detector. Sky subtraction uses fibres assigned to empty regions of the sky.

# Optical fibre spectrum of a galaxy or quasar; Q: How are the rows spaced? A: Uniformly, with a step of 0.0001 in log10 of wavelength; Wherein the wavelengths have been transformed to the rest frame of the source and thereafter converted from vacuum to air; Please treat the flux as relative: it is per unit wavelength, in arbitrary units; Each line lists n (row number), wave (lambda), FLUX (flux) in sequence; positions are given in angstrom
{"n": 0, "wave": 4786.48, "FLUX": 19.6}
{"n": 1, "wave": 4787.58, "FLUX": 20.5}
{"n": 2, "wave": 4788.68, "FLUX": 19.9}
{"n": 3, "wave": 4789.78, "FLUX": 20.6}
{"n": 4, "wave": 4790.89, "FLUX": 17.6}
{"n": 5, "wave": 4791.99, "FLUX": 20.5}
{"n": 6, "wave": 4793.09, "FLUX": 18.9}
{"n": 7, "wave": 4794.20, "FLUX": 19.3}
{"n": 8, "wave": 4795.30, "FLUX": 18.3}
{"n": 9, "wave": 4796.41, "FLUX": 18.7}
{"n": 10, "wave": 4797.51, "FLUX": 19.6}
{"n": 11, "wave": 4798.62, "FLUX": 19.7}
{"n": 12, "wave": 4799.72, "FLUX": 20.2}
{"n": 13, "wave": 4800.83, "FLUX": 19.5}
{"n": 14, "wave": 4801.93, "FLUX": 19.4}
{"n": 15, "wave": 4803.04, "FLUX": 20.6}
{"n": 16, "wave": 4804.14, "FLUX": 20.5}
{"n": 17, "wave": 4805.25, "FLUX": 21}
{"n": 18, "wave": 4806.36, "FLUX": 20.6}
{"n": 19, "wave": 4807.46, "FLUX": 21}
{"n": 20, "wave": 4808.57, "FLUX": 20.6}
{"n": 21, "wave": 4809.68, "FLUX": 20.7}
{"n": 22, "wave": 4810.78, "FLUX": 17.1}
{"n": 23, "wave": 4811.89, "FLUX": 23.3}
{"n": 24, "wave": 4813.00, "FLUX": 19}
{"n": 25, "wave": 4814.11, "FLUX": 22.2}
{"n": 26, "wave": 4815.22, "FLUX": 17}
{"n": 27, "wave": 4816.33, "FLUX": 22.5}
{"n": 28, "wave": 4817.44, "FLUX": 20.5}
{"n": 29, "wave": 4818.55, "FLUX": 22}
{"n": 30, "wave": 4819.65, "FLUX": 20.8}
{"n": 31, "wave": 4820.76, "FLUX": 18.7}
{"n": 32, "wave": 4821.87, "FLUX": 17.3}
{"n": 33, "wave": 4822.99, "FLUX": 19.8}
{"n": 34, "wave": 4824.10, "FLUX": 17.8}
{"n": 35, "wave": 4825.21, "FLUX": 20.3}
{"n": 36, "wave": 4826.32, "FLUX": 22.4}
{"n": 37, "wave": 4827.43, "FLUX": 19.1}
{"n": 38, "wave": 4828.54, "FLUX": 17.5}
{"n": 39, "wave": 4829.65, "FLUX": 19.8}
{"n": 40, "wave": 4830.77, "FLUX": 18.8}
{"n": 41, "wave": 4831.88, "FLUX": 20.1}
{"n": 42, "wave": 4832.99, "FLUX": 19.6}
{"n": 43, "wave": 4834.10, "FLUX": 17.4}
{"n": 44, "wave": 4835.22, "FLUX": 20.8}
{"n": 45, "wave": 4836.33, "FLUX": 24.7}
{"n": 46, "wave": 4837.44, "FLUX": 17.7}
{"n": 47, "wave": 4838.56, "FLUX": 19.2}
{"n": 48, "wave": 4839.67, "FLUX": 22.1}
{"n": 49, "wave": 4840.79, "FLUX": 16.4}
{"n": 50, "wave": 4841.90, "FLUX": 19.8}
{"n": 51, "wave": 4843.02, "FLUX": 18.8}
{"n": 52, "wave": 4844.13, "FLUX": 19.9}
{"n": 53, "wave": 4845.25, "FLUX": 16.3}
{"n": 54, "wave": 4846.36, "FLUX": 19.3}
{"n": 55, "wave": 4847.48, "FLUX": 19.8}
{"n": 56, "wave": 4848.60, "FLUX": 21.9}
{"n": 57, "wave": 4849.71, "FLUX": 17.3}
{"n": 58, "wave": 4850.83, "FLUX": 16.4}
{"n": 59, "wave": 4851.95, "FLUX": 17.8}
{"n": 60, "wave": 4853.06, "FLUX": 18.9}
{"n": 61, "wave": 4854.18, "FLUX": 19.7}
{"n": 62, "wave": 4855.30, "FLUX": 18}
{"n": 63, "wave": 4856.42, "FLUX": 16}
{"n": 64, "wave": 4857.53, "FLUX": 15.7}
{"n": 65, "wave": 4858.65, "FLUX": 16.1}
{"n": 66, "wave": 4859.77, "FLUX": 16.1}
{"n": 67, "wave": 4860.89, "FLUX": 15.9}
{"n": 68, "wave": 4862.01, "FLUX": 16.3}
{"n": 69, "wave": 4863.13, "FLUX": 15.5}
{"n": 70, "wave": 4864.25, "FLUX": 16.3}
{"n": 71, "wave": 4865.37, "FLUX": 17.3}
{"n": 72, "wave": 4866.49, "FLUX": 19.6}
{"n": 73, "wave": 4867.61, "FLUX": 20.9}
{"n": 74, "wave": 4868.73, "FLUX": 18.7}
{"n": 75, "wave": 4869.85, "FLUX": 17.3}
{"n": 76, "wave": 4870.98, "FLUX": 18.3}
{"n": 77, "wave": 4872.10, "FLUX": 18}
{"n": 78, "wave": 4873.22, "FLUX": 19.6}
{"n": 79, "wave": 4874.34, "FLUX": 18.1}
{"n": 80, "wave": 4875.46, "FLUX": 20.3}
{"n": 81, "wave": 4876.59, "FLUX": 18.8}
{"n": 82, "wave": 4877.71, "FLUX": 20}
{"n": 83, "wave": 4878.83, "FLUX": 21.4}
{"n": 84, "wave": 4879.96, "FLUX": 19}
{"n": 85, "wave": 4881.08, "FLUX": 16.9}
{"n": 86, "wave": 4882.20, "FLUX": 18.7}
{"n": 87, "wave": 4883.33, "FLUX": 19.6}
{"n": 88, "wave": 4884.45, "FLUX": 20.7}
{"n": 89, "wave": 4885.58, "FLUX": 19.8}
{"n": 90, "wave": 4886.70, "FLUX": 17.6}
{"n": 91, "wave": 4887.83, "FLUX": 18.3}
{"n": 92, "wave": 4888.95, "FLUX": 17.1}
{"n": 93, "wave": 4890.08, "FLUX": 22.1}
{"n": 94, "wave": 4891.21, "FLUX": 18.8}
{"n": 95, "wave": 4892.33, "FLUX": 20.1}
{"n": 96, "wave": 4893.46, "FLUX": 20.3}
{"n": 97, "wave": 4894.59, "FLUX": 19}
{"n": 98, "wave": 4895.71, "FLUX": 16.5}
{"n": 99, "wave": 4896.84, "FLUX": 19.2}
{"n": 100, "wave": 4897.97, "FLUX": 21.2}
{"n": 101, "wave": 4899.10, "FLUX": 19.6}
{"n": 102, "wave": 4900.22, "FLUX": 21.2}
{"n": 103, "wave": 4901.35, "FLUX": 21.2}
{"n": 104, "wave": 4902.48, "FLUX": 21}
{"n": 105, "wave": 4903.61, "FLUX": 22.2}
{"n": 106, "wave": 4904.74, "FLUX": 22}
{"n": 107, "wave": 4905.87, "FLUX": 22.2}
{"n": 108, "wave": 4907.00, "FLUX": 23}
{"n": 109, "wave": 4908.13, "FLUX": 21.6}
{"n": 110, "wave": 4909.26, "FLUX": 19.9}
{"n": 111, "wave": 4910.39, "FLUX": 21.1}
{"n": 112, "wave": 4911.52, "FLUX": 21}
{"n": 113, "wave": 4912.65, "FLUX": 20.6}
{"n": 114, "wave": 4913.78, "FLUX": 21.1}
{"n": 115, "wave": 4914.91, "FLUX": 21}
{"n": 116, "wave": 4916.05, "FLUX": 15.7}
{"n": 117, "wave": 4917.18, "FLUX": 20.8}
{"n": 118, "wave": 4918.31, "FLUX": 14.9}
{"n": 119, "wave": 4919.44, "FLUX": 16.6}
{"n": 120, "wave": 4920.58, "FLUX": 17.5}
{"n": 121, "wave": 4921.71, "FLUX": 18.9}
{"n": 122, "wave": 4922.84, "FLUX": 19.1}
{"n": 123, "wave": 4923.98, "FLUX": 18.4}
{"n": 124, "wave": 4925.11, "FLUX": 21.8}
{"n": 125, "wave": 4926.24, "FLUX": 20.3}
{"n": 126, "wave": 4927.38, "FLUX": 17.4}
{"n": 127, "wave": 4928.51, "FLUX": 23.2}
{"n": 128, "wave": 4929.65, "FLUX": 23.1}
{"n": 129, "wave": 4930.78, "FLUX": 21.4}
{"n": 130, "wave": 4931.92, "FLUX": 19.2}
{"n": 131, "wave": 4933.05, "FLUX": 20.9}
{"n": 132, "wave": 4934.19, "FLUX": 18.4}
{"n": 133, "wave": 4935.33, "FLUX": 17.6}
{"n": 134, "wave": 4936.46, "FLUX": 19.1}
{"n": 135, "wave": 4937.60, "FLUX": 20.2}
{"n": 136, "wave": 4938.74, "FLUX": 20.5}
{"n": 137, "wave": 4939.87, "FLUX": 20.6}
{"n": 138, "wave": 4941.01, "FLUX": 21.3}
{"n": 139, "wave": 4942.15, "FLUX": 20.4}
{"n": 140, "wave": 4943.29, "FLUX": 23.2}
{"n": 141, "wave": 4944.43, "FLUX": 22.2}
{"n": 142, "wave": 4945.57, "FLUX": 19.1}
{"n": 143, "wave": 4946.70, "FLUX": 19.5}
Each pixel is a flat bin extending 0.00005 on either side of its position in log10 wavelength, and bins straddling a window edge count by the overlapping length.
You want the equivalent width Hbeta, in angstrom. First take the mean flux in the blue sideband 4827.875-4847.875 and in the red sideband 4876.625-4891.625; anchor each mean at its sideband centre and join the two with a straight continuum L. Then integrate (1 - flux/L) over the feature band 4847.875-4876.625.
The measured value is 2.09 angstrom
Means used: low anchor 19.3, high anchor 19.2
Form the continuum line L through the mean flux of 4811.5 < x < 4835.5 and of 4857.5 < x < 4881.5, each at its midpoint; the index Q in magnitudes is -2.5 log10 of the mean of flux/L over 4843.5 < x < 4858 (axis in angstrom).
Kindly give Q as 0.03 mag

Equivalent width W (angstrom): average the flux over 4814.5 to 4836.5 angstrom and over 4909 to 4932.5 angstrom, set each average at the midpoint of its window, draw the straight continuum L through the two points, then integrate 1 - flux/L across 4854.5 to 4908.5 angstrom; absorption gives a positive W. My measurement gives 1.9 angstrom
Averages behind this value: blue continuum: 19.8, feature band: 19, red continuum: 19.7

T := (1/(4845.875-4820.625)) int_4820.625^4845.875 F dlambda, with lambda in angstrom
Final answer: 19.3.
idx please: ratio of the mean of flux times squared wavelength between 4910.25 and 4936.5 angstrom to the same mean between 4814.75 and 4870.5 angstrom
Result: 1.08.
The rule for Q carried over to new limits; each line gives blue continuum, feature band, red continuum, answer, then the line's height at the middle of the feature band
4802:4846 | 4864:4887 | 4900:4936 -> 0.06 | 20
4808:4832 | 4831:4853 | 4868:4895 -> 0.02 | 19.6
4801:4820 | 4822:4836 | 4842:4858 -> 0.00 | 19.5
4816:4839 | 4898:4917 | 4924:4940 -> -0.04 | 20.1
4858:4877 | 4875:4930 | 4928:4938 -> -0.04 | 19.2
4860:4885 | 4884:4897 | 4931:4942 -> -0.01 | 18.9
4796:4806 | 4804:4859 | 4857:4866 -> -0.08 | 18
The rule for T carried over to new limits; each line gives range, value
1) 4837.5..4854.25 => 18.8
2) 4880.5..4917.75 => 20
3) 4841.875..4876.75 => 18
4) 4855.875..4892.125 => 18.3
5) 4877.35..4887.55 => 19.3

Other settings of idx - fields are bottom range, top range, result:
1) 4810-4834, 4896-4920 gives 1.06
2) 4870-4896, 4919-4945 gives 1.07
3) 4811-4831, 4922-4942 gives 1.06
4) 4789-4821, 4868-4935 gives 1.02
